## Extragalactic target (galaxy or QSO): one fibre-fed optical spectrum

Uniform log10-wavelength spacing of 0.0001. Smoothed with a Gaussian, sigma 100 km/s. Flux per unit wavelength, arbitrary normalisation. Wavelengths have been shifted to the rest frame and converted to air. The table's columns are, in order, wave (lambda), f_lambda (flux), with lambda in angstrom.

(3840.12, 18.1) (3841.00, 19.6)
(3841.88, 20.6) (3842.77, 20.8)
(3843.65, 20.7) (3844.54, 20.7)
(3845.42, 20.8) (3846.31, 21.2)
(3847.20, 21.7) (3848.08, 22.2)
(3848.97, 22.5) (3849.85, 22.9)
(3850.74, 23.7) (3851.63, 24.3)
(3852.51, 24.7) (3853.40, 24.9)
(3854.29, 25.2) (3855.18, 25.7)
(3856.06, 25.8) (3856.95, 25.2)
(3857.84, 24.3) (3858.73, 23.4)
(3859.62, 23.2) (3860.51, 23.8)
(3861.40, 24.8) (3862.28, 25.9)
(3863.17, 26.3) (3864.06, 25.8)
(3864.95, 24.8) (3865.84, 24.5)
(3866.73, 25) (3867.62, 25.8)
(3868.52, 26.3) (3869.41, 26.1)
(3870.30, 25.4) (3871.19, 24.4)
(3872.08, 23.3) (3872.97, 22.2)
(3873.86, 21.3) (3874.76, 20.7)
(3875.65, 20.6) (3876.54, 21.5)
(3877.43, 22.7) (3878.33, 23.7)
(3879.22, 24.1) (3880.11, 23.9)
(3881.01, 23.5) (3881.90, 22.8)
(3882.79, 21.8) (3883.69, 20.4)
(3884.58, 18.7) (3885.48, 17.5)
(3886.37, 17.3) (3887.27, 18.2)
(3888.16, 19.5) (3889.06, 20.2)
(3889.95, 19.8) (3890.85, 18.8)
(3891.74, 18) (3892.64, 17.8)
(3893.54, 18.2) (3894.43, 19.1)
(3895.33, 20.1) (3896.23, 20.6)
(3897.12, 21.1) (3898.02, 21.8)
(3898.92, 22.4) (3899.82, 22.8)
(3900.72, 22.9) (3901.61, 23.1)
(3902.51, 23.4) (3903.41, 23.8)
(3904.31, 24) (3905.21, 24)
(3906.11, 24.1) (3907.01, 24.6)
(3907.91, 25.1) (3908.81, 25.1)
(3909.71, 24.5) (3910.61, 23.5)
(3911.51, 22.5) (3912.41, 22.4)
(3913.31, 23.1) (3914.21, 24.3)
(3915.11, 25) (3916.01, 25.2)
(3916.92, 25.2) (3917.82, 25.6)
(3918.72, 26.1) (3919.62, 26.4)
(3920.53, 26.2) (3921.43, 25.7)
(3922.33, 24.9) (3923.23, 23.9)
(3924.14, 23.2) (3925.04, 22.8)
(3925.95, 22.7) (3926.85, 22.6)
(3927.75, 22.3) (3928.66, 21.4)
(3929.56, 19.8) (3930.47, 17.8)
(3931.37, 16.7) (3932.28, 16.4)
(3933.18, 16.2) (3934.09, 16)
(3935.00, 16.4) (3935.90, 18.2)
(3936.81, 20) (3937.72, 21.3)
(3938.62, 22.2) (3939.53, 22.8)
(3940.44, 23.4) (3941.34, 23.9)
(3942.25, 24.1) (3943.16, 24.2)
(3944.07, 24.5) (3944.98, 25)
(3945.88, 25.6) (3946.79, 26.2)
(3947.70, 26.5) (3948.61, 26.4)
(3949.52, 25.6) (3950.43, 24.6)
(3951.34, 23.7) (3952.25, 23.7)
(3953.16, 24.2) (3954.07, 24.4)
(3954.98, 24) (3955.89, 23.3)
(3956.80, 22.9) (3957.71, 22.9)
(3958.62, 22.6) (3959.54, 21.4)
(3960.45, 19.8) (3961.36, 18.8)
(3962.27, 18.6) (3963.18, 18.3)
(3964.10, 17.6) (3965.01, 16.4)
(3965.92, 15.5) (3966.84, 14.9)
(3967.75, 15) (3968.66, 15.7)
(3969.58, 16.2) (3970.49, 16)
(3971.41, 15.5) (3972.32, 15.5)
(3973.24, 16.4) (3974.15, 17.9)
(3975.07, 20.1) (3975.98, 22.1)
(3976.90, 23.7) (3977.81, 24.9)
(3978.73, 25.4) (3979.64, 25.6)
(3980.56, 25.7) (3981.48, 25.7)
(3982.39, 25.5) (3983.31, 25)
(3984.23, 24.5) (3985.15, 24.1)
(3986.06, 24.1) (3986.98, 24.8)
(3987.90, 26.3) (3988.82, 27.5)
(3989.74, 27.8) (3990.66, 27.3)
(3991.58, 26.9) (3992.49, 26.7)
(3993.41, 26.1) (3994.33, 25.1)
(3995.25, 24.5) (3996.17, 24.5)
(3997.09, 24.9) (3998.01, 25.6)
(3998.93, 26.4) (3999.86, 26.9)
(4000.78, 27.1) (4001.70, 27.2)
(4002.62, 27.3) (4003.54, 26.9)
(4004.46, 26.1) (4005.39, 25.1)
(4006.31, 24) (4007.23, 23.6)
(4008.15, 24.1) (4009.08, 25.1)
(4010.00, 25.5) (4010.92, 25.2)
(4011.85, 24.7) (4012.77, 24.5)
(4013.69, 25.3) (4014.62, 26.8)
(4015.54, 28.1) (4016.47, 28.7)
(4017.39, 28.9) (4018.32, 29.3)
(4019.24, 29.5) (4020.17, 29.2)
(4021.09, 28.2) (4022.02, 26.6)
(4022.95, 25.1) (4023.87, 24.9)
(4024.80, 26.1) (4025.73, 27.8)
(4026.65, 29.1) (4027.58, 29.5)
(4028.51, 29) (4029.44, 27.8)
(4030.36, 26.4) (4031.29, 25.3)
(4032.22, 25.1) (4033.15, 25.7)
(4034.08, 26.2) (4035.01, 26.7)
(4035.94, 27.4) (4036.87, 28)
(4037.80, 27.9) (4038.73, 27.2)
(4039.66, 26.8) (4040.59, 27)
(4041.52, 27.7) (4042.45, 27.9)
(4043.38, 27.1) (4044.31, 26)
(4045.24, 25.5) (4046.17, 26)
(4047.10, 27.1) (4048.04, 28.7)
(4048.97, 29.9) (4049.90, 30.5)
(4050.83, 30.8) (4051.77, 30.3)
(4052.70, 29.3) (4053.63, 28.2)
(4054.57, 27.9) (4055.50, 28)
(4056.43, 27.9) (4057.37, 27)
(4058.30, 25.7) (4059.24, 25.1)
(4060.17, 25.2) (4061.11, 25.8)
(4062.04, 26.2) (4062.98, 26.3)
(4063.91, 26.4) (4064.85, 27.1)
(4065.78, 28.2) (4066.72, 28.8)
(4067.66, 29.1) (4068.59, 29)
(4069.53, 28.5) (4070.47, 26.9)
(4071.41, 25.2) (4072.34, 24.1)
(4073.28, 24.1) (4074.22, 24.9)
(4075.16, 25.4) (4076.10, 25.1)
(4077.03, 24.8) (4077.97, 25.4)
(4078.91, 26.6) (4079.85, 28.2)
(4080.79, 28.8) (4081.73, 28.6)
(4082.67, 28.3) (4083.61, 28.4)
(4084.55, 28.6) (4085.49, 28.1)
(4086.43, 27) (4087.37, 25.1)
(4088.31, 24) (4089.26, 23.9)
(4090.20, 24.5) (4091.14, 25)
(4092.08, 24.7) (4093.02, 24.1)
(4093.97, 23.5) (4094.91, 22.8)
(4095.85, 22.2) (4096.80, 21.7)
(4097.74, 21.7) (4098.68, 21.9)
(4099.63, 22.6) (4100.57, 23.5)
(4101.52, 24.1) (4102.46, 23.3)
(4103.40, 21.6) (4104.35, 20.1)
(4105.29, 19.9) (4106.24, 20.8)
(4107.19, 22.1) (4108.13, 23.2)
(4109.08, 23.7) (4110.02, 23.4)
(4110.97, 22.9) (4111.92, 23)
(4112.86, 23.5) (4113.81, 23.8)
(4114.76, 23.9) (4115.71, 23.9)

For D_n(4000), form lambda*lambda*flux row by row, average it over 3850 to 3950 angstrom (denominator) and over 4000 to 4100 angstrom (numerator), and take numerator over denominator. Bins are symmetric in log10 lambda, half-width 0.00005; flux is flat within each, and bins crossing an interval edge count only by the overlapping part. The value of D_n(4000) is 1.25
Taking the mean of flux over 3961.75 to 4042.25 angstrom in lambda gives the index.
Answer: 24.6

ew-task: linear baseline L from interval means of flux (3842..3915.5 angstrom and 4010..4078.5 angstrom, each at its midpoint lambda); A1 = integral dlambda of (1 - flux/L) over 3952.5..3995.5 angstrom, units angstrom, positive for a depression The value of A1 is 5.55 angstrom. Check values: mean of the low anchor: 22.7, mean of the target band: 22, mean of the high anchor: 27.1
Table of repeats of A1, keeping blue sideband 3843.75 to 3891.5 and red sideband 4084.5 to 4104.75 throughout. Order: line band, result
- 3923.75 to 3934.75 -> 1.6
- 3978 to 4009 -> -3.1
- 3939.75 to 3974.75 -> 3.2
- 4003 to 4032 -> -4.0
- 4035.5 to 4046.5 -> -1.7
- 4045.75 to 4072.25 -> -4.5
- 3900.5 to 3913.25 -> -0.4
